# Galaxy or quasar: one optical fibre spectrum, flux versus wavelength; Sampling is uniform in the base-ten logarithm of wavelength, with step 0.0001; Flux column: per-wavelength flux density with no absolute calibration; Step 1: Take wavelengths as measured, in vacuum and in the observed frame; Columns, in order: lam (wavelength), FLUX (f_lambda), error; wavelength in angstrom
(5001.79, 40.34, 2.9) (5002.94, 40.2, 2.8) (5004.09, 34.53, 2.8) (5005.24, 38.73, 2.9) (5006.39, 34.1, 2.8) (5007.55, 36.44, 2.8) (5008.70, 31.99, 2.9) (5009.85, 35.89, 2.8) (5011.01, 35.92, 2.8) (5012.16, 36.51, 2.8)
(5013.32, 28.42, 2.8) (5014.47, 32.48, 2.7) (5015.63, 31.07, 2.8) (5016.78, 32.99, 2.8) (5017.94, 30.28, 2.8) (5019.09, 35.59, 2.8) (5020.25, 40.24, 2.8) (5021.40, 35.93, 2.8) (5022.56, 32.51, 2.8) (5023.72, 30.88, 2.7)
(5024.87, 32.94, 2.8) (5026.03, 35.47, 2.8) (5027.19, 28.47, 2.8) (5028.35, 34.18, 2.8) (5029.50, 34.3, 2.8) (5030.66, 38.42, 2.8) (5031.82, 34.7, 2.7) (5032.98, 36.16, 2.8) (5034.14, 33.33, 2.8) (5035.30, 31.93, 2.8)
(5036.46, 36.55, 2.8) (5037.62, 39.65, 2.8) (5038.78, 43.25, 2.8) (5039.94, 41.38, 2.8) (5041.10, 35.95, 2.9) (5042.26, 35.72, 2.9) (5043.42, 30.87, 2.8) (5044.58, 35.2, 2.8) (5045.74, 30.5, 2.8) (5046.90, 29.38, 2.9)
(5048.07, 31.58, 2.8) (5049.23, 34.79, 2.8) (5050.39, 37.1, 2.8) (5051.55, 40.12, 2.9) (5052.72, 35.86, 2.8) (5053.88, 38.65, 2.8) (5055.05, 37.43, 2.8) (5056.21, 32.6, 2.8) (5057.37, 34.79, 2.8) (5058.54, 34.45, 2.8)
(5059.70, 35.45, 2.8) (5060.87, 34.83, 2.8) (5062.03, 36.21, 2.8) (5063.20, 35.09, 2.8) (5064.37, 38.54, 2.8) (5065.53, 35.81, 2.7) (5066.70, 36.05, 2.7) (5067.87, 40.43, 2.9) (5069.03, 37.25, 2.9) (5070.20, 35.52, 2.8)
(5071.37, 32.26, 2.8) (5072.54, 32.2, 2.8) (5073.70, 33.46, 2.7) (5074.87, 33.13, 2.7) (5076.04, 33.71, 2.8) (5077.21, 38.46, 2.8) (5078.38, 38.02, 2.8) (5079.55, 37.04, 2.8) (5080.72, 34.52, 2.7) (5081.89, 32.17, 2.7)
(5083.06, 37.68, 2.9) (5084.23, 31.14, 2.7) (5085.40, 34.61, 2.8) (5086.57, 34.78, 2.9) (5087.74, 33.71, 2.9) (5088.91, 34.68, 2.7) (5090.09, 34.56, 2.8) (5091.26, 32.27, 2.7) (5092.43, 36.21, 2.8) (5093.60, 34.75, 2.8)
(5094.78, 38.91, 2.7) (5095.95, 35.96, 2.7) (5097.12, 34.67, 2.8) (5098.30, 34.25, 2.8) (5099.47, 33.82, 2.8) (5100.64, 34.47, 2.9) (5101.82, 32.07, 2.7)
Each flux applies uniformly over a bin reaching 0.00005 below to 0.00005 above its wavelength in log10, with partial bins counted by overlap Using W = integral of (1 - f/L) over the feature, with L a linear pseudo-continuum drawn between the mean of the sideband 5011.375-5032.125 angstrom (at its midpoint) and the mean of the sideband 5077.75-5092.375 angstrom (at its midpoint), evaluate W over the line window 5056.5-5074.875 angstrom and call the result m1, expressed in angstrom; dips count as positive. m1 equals -0.5 angstrom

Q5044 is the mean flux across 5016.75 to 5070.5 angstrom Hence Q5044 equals 35.3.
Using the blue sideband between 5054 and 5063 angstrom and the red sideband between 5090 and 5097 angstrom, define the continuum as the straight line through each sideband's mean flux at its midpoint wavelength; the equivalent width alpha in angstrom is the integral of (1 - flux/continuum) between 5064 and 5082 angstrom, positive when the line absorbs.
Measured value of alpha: -0.1 angstrom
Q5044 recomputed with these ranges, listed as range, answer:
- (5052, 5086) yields 35.4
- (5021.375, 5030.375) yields 33.1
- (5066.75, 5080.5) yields 35.6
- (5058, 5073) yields 35.7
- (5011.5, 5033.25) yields 33.7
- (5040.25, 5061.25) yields 34.8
